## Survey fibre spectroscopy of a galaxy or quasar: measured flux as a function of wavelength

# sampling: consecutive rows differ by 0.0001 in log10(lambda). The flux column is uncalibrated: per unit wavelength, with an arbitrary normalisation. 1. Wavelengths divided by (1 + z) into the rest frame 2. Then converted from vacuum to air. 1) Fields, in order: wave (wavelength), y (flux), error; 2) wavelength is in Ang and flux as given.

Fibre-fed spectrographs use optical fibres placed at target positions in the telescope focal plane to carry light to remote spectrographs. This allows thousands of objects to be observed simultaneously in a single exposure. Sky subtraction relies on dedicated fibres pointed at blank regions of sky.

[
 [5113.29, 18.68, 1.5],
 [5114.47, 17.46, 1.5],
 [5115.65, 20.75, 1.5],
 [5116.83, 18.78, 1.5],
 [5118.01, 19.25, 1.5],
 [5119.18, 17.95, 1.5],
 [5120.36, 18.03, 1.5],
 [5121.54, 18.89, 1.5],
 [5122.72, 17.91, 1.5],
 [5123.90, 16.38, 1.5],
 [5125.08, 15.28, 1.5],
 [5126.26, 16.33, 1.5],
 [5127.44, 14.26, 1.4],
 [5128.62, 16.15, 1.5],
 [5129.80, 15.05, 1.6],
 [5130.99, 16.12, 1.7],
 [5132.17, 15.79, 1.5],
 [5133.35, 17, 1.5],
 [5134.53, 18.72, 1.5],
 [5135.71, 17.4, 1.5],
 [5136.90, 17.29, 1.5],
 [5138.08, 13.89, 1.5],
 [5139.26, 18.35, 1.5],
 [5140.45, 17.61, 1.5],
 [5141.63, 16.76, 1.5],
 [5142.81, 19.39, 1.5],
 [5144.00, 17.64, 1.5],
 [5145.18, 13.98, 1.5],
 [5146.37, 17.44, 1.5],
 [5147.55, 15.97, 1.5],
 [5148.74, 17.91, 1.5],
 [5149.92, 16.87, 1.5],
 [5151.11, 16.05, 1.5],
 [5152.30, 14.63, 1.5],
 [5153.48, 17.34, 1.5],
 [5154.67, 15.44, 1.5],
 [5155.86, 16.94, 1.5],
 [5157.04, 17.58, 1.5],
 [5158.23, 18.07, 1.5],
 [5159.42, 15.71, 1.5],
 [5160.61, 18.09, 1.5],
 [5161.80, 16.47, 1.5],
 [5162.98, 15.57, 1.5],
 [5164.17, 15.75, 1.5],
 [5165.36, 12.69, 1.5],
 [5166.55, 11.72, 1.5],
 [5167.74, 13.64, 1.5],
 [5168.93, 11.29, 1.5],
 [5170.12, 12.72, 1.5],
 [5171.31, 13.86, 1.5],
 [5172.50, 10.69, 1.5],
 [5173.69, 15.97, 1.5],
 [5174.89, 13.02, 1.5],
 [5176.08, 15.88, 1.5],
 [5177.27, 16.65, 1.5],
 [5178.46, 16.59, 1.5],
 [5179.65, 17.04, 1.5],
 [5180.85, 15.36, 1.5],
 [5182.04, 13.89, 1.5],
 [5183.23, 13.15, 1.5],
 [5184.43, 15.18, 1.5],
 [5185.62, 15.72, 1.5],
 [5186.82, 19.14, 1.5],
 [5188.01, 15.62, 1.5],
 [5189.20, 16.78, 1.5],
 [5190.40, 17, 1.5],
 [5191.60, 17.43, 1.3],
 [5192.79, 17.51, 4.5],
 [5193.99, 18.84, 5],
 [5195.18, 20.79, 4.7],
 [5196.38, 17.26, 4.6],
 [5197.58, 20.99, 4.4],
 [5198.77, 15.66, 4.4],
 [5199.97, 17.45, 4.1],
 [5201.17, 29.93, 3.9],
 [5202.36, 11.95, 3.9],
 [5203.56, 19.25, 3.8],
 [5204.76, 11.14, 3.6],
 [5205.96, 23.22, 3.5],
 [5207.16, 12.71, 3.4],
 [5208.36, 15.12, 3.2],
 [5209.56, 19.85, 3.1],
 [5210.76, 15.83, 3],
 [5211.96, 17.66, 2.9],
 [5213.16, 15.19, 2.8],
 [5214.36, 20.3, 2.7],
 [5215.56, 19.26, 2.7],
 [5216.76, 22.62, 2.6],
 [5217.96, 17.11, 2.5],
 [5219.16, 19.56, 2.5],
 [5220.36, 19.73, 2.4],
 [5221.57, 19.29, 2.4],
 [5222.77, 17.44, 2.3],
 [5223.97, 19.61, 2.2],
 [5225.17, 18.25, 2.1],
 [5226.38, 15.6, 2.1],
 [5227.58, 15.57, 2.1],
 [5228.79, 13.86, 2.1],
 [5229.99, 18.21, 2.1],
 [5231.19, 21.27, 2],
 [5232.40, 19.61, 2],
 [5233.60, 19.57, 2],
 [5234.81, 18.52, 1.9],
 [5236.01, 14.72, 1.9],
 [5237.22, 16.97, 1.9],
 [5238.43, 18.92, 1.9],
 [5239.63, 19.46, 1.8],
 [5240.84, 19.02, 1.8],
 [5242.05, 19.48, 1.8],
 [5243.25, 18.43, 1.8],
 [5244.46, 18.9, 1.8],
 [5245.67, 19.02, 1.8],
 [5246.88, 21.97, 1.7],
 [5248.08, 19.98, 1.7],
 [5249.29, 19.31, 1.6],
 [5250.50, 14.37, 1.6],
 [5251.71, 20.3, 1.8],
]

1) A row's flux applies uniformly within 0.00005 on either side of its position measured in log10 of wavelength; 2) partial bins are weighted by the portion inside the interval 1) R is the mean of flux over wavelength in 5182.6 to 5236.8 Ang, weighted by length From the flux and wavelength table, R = 17.8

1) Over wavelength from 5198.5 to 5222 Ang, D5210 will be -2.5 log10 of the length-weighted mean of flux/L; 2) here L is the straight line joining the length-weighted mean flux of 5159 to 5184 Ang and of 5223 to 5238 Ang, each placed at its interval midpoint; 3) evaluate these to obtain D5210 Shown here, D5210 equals -0.10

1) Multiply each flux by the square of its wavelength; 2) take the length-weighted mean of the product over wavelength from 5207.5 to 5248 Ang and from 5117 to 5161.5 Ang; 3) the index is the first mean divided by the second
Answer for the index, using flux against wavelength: 1.1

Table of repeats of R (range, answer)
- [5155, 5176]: 14.7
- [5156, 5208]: 16.2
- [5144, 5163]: 16.6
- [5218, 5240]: 18.1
